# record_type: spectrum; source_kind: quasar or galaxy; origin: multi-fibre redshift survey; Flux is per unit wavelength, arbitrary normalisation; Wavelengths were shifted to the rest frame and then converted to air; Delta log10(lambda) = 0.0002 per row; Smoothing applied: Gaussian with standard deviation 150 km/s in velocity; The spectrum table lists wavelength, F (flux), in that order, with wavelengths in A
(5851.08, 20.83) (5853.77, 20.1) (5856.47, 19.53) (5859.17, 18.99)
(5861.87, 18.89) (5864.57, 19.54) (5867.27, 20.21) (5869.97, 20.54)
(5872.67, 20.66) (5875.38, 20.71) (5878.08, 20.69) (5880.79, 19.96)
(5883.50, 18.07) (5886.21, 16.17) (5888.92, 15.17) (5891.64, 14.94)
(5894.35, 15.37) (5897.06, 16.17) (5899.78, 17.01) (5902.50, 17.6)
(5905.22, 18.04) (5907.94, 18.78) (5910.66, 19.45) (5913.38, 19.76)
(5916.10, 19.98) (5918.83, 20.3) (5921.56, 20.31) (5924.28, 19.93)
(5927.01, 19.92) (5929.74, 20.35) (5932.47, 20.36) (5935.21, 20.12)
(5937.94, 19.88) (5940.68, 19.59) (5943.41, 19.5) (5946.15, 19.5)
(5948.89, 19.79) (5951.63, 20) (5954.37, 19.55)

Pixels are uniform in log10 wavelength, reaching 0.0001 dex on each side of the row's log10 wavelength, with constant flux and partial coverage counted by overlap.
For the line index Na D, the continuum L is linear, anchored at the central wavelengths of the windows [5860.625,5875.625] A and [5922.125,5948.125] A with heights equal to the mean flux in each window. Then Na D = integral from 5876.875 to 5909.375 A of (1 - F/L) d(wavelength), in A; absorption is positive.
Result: 4.36 A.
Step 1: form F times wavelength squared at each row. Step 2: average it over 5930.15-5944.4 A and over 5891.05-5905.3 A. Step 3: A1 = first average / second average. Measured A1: 1.23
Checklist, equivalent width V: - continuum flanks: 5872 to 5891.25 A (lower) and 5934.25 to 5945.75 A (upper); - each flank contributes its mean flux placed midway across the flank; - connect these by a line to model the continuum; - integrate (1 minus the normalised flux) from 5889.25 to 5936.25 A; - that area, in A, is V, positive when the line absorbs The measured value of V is 1.3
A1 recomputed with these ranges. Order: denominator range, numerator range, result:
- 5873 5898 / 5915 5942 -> 1.16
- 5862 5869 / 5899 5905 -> 0.90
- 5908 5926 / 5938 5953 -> 1.00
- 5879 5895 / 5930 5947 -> 1.21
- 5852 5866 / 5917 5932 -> 1.06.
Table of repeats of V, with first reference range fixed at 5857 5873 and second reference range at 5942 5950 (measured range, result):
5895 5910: 1.7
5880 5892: 1.7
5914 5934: -0.5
